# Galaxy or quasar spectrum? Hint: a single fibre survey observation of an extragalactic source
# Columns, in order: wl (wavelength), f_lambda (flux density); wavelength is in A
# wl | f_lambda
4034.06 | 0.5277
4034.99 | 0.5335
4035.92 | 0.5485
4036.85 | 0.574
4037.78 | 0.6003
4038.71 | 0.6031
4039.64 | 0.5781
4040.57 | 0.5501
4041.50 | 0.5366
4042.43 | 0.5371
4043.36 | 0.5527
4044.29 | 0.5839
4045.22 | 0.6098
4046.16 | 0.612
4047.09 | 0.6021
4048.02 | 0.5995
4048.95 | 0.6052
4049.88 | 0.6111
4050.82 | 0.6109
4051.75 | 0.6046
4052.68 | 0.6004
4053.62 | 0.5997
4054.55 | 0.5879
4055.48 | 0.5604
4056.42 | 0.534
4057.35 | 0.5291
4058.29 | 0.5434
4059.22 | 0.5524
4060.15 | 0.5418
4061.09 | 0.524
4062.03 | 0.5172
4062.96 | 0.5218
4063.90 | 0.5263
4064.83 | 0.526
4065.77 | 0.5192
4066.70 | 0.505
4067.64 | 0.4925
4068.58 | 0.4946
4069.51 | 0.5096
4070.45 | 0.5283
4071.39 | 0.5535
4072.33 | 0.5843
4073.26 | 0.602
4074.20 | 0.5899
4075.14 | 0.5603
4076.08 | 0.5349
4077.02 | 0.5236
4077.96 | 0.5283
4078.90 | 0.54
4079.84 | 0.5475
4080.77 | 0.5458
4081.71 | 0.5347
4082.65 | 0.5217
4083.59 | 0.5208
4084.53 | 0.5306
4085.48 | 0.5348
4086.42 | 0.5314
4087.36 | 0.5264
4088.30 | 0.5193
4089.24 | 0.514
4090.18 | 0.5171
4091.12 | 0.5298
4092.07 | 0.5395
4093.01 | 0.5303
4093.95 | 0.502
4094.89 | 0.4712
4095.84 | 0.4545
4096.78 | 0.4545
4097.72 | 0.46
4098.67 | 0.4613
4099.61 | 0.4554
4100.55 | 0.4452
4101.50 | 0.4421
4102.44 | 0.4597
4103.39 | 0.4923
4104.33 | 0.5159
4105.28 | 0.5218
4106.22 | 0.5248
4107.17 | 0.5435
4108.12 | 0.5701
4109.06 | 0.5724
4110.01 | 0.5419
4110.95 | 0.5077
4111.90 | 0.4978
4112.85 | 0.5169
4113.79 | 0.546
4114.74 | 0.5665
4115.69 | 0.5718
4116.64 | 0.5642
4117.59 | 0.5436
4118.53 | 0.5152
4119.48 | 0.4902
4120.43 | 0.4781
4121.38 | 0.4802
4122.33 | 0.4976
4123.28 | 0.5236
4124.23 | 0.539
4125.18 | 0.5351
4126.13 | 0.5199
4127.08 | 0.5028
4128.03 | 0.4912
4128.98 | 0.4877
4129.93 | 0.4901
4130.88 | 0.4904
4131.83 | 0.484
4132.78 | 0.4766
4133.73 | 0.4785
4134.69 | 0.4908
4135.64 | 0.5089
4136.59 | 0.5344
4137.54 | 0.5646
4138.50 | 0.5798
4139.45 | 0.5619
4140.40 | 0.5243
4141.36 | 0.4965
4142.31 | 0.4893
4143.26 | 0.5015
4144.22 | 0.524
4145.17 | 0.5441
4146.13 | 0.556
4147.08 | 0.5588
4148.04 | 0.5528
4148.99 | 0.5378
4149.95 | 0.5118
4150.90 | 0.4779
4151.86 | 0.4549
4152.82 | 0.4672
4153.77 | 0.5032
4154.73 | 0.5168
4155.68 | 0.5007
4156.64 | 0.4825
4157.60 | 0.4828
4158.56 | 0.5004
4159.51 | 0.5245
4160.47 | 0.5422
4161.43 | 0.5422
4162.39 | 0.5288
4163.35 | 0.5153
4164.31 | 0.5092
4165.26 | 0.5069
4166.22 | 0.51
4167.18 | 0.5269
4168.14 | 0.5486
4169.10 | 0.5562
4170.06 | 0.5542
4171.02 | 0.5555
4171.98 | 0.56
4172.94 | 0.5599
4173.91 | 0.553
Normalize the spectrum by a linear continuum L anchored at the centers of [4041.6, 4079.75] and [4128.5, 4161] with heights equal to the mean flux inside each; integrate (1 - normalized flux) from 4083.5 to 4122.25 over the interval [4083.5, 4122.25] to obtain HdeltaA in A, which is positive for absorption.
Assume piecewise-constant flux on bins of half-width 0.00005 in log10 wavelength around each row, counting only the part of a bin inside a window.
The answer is 1.6 A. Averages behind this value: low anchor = 0.556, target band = 0.511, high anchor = 0.512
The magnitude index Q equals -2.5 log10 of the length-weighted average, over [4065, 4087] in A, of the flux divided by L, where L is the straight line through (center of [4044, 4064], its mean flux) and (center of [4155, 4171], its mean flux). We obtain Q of 0.05 mag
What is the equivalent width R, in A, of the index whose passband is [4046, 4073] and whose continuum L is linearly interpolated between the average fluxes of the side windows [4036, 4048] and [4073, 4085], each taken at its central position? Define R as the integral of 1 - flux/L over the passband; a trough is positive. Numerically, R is 0.4 A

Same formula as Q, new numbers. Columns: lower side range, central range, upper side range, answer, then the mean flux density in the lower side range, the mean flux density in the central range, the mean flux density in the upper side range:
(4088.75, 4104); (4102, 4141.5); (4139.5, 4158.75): -0.05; 0.484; 0.519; 0.51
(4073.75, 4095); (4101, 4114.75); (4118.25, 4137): -0.01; 0.531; 0.52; 0.5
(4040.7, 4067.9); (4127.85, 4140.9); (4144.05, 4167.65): 0.03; 0.561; 0.512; 0.515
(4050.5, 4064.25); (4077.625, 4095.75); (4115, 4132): 0.03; 0.557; 0.524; 0.513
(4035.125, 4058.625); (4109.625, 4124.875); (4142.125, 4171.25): 0.03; 0.578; 0.524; 0.519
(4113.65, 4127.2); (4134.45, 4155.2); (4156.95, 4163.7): 0.00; 0.525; 0.521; 0.518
